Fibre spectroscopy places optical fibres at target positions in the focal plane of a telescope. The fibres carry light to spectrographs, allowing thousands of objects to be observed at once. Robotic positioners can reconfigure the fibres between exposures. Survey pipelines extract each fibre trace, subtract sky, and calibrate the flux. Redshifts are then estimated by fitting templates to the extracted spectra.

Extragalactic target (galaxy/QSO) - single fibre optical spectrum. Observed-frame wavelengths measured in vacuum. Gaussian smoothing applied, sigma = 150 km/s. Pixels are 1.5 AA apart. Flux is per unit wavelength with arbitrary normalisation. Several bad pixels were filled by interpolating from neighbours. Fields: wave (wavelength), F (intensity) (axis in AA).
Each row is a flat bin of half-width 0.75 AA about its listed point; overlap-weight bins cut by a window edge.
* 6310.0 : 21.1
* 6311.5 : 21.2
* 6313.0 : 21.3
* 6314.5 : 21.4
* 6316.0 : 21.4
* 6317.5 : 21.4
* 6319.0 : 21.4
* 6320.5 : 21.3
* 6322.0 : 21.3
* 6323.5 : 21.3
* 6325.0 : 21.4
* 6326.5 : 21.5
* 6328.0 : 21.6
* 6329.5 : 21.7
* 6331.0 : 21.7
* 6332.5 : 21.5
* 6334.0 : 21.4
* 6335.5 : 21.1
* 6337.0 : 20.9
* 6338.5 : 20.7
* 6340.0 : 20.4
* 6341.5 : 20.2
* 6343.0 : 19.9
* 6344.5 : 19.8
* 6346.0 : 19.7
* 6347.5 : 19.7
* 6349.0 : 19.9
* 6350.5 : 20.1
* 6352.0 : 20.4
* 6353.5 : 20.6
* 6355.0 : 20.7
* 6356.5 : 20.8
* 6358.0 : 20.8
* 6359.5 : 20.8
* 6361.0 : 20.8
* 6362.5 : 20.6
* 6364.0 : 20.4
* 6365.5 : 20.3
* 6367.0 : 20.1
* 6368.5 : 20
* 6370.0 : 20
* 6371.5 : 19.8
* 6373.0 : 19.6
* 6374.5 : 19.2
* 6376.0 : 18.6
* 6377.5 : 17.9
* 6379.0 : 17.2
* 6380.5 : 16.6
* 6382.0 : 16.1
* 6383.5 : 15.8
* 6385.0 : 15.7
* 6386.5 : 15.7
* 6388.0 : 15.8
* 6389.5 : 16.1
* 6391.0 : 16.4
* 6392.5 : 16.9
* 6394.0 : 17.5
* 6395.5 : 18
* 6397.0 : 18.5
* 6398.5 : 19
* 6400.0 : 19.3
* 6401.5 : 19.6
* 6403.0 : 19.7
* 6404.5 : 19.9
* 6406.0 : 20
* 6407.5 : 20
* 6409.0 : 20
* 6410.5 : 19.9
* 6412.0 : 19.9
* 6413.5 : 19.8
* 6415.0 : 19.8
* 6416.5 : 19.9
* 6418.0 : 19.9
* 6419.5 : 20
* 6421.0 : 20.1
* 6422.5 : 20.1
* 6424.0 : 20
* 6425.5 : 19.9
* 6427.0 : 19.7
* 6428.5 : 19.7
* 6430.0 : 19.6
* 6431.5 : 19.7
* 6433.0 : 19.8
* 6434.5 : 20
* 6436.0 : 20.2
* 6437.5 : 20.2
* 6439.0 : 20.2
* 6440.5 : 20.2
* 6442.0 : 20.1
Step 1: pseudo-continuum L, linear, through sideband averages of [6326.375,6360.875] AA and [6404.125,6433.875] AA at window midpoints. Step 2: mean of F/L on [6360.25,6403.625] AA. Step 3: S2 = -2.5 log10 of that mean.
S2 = 0.11 mag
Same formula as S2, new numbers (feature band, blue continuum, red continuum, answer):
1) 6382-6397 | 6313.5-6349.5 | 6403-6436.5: 0.221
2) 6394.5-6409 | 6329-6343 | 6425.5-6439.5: 0.050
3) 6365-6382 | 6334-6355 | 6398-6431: 0.069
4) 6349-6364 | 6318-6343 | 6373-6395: -0.081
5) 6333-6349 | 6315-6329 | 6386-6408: 0.011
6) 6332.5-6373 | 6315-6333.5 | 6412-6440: 0.034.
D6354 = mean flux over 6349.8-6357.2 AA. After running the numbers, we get 20.5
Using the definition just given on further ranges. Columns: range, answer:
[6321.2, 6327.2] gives 21.4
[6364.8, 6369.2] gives 20.1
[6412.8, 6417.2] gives 19.8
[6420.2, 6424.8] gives 20.1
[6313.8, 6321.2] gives 21.4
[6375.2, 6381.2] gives 17.6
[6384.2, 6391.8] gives 15.9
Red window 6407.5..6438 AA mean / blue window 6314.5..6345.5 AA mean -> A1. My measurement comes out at 0.94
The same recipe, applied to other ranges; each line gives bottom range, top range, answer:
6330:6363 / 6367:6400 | 0.86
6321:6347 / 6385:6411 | 0.87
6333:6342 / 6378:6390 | 0.78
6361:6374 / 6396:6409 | 0.97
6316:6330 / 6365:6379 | 0.90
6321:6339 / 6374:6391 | 0.78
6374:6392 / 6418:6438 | 1.19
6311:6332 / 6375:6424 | 0.86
